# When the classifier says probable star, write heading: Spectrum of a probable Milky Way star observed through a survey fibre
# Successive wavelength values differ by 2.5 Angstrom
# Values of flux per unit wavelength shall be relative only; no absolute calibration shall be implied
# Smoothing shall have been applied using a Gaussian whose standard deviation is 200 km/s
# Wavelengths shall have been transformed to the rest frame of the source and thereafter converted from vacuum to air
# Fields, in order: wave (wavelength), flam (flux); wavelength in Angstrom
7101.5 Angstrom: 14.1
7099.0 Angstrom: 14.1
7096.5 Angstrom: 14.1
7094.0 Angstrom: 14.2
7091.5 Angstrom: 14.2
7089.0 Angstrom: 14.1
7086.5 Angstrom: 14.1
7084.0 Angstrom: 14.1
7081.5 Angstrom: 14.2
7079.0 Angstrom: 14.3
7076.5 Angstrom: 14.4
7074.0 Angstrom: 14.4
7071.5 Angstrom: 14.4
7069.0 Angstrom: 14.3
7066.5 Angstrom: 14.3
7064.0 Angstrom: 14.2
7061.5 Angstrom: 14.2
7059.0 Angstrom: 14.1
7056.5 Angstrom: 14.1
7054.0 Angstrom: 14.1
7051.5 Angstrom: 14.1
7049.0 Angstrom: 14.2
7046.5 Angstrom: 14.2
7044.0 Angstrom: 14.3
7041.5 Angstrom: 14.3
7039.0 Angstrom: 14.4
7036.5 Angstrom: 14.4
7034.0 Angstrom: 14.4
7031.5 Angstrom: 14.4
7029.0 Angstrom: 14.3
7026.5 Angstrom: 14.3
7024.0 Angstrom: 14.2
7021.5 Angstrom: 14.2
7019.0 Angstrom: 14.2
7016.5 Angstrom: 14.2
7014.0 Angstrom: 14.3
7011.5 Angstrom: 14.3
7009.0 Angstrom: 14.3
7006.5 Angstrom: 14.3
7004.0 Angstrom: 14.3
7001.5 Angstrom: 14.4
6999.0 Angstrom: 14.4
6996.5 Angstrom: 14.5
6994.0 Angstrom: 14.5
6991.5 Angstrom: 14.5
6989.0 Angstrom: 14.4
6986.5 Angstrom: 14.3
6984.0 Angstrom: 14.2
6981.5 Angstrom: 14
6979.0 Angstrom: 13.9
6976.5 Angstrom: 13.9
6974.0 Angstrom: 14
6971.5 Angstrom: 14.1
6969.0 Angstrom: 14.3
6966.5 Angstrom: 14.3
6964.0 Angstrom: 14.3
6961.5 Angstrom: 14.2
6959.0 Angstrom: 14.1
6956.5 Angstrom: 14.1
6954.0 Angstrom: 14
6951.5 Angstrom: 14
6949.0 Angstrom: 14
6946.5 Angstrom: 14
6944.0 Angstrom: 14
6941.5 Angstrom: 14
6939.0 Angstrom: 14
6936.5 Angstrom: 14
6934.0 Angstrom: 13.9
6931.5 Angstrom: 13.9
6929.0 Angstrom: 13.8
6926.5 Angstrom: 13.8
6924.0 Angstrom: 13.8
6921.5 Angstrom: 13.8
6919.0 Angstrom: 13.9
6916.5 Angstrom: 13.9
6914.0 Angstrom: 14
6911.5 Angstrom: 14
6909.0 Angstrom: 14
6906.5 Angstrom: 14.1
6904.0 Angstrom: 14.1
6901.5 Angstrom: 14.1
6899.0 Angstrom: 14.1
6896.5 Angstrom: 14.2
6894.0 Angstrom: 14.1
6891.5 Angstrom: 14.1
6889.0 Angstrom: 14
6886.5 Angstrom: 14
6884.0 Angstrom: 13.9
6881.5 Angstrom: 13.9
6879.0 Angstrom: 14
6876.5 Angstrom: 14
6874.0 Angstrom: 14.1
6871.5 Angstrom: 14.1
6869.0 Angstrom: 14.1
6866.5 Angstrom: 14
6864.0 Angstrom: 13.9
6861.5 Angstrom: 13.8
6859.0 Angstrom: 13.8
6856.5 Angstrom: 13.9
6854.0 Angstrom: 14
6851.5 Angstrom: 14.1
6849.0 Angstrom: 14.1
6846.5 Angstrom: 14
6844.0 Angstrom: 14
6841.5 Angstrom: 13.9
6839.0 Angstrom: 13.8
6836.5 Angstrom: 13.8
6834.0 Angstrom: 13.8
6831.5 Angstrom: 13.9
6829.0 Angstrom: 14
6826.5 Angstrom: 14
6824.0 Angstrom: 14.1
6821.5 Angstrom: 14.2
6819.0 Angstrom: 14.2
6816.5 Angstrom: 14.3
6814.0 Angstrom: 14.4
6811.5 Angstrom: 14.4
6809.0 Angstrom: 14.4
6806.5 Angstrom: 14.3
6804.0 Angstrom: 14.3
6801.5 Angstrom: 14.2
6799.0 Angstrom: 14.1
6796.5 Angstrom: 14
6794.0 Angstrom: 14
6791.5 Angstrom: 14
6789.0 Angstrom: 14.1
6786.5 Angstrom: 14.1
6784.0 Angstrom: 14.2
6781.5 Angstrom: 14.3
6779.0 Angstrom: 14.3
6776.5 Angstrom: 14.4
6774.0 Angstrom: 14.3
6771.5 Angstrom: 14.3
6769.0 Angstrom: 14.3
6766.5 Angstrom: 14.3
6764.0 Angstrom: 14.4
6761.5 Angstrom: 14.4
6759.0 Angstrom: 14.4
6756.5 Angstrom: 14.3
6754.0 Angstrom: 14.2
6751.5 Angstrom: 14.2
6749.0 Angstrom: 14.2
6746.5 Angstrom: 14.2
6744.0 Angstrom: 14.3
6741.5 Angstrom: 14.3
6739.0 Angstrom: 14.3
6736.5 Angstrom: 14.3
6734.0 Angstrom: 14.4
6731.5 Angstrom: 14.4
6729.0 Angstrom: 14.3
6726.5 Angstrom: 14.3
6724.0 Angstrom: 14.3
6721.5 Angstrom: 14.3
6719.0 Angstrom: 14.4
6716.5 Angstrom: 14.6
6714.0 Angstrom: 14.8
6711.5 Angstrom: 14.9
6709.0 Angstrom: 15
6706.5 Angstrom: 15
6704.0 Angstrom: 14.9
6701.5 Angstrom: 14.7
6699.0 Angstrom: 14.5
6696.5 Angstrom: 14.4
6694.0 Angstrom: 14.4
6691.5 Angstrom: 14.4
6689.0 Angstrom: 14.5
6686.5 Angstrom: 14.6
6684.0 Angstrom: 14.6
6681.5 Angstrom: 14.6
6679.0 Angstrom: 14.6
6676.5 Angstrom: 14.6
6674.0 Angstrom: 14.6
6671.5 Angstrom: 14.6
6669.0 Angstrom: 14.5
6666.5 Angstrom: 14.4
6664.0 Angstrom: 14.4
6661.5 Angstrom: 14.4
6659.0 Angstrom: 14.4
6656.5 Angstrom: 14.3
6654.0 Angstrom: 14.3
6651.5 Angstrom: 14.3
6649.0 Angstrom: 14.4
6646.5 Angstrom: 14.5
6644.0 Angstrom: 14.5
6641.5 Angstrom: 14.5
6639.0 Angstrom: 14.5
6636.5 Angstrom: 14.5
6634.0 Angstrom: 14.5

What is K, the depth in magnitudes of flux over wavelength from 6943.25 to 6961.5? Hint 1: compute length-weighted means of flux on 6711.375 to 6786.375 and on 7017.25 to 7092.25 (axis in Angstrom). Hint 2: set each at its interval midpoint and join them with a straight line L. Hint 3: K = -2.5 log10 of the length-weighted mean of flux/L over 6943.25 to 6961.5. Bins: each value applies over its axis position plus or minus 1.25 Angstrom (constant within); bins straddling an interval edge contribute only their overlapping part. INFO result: 0.018 mag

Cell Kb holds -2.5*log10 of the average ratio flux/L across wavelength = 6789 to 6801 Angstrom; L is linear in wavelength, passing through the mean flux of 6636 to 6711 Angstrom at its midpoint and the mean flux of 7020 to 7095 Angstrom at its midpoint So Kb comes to 0.03 mag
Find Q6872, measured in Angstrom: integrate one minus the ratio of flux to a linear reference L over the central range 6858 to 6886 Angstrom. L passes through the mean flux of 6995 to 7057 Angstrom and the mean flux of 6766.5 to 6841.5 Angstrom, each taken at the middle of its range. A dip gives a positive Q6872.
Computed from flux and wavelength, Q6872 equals 0.45 Angstrom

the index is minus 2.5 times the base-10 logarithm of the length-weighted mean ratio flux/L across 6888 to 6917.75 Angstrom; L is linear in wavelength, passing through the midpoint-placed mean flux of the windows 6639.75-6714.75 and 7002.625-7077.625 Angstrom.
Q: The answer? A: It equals 0.02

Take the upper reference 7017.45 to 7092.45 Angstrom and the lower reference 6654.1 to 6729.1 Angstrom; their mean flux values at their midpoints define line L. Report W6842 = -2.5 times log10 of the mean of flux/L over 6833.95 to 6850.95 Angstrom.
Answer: 0.04 mag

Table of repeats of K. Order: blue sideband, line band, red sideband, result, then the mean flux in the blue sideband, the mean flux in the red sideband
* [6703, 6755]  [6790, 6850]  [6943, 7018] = 0.021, 14.5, 14.2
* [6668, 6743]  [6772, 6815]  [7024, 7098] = 0.018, 14.5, 14.2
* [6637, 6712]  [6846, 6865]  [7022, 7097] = 0.035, 14.5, 14.2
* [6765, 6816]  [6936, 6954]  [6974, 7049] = 0.021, 14.2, 14.3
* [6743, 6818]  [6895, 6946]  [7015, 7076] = 0.022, 14.3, 14.3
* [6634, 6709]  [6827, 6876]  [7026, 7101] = 0.034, 14.5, 14.2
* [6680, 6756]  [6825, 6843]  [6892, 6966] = 0.025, 14.5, 14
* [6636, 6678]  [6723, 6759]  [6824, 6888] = -0.003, 14.5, 14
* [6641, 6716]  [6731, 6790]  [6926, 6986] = 0.009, 14.6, 14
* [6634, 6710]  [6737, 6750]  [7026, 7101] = 0.016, 14.5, 14.2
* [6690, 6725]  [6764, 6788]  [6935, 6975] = 0.014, 14.6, 14.1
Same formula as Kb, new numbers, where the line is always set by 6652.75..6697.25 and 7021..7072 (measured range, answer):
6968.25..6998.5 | 0.01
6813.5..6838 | 0.03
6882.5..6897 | 0.02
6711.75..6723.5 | -0.01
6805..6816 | 0.00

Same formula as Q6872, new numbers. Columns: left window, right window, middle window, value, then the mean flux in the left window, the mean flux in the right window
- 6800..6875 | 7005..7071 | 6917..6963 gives 0.65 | 14.1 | 14.3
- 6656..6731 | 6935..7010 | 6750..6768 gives 0.18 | 14.5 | 14.2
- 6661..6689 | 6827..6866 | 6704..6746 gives -0.41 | 14.5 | 13.9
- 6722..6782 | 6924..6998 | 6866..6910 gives 0.38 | 14.3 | 14.1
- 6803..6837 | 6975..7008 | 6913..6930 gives 0.44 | 14.2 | 14.3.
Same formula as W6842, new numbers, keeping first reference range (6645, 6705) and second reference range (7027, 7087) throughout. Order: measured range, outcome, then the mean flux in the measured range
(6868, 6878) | 0.02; 14.1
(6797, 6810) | 0.01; 14.2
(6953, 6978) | 0.01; 14.1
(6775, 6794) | 0.02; 14.2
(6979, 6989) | 0.01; 14.2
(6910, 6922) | 0.03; 13.9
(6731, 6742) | 0.01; 14.3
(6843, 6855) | 0.03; 14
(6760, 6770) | 0.01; 14.4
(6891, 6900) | 0.02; 14.1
